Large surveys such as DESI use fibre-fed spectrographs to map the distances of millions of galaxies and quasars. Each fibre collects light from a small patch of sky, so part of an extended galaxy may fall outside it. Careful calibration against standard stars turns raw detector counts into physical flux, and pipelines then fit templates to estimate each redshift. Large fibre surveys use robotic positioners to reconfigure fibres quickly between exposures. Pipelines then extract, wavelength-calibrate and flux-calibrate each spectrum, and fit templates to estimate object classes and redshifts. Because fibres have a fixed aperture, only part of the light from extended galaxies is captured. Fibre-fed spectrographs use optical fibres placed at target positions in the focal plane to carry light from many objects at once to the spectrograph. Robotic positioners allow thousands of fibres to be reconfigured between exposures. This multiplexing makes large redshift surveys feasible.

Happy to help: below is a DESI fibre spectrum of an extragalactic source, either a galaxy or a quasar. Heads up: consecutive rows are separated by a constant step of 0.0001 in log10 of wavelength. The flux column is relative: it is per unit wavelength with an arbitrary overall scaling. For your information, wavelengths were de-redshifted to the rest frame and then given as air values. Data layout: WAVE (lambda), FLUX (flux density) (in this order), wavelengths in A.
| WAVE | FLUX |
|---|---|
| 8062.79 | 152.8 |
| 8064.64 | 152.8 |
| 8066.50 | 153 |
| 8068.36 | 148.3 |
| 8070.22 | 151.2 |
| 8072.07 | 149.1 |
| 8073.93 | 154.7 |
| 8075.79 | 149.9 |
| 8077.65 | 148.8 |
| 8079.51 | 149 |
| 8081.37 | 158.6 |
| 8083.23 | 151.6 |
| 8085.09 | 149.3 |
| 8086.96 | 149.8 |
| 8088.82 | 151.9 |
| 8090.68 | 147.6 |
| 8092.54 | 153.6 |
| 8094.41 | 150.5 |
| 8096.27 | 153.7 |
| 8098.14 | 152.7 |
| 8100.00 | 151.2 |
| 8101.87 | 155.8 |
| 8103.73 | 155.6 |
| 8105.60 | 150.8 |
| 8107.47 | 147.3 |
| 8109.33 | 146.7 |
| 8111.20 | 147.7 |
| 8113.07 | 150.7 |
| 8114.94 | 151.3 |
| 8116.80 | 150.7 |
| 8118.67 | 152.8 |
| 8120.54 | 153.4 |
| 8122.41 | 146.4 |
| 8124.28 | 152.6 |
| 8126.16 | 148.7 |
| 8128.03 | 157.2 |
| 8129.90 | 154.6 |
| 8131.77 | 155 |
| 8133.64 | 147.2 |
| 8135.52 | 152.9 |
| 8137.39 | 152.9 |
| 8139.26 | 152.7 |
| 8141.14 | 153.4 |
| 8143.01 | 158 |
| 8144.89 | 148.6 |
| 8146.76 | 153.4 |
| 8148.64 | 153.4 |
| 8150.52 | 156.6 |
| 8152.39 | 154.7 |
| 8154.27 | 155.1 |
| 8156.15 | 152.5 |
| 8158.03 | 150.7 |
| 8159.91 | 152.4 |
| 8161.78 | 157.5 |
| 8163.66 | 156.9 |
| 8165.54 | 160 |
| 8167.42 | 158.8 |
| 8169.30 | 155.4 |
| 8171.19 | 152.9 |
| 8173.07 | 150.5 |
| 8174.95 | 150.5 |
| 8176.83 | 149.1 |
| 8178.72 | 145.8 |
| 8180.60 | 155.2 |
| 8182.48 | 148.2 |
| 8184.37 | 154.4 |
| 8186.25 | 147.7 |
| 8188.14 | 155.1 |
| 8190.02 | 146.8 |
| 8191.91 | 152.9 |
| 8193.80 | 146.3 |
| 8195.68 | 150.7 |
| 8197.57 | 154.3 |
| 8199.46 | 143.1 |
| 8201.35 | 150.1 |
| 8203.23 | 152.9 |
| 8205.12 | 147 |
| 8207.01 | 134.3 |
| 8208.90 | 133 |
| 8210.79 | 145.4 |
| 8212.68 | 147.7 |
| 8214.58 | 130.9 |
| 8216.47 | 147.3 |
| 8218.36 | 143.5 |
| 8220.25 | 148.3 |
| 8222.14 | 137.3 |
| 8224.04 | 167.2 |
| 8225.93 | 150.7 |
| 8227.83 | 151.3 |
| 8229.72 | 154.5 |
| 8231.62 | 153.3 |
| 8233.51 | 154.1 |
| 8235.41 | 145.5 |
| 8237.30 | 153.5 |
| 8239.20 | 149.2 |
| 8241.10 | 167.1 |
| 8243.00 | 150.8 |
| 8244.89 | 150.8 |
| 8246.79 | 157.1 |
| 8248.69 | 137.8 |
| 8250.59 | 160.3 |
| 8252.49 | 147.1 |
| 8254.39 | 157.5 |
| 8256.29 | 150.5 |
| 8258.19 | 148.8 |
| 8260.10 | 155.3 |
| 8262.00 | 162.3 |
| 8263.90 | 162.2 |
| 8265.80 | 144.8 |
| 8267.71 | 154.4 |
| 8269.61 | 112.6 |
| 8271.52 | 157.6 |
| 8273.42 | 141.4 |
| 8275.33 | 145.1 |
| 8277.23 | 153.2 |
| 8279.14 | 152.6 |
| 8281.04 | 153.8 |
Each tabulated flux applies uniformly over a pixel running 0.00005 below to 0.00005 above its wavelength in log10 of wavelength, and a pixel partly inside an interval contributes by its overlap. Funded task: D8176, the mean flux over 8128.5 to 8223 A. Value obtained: 150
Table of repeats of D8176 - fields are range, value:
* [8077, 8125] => 151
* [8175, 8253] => 149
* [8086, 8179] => 152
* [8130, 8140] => 152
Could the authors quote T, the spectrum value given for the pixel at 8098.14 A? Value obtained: 152.7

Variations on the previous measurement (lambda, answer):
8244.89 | 150.8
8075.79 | 149.9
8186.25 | 147.7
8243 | 150.8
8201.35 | 150.1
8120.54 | 153.4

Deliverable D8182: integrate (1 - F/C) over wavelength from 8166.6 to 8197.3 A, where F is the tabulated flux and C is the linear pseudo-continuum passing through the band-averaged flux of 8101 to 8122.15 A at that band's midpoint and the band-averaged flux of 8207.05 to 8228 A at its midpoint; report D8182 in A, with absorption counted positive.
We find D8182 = -0.90 A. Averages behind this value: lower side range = 151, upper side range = 145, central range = 151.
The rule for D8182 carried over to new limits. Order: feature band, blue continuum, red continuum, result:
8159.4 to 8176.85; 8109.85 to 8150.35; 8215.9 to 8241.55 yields -0.3 A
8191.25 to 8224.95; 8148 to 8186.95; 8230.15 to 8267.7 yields 1.5 A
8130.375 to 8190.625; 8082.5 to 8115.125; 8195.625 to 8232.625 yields -1.7 A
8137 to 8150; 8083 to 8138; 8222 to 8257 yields -0.1 A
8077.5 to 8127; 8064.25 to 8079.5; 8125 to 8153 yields 0.3 A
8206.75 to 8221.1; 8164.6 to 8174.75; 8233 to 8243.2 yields 1.2 A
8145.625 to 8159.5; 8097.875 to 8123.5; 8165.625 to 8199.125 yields -0.2 A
